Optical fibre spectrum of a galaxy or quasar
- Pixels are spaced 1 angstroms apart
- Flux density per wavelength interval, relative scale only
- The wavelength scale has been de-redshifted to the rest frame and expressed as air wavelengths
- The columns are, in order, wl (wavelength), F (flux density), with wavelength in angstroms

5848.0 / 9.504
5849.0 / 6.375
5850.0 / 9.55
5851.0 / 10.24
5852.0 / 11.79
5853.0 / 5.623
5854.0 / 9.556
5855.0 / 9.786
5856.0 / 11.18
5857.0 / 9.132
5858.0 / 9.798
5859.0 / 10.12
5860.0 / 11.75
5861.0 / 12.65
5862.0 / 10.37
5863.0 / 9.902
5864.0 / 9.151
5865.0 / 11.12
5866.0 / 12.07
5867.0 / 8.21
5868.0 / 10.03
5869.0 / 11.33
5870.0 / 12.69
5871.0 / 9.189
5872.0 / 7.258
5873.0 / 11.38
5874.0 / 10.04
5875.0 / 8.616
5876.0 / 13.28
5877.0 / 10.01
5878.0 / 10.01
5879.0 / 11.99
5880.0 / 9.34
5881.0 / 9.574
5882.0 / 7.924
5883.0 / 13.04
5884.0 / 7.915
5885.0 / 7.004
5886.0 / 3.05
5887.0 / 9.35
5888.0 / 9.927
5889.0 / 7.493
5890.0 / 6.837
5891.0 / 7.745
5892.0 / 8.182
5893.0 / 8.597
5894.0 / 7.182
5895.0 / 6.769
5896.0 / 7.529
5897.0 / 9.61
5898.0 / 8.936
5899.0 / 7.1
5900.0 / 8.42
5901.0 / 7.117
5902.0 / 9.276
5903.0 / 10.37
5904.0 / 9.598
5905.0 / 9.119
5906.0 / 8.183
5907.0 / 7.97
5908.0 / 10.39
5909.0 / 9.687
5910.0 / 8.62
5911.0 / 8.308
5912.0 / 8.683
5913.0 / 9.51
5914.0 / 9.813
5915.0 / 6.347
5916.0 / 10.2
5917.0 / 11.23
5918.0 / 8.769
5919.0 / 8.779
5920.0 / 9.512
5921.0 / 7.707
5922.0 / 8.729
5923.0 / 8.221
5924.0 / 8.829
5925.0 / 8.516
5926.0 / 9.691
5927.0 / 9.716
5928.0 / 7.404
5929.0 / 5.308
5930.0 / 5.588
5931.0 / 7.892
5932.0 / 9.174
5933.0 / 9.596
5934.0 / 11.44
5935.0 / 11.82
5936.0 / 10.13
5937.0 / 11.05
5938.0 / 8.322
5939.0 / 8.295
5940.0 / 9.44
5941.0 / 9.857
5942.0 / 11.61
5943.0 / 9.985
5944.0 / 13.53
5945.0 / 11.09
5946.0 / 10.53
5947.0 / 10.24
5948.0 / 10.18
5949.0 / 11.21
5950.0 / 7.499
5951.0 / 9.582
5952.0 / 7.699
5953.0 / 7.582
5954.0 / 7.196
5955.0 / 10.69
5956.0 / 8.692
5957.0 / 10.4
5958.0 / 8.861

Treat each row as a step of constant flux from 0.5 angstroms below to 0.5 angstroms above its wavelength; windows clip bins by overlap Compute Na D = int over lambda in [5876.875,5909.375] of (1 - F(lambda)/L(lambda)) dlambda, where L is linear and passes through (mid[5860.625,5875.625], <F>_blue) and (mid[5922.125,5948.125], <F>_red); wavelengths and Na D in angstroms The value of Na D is 4.4 angstroms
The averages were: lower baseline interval 10.3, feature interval 8.62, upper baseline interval 9.5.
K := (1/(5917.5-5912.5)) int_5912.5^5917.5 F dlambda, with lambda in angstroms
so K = 9.42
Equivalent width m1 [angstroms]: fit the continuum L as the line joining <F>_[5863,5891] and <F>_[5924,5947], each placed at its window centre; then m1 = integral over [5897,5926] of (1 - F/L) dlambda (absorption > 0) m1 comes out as 2.0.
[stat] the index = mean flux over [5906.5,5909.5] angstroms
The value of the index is 9.35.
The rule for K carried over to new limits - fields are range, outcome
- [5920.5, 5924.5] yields 8.37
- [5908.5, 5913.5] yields 8.96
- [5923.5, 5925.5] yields 8.67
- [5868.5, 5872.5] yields 10.1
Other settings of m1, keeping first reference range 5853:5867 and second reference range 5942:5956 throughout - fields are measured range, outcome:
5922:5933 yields 2.0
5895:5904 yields 1.4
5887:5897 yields 2.1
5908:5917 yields 0.8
